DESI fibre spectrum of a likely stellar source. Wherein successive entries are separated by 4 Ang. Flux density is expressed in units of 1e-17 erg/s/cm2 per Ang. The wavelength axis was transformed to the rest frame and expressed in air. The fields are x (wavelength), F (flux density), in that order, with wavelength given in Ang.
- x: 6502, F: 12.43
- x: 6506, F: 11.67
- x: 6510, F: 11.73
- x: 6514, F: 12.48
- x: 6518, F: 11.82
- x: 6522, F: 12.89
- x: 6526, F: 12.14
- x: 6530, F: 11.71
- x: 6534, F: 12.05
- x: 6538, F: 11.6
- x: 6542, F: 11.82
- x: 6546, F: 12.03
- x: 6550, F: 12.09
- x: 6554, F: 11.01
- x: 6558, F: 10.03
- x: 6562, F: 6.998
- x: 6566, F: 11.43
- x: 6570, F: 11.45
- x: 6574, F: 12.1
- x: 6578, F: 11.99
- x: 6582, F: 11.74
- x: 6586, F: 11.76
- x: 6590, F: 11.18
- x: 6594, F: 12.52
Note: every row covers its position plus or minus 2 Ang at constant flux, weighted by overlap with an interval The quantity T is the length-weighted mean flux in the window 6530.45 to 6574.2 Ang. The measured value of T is 11.1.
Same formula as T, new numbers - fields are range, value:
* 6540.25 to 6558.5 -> 11.5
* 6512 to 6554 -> 12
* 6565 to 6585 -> 11.8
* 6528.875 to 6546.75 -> 11.8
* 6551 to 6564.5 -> 9.63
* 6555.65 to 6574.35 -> 10.3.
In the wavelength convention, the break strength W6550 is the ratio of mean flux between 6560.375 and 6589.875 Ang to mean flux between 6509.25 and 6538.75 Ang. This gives 0.9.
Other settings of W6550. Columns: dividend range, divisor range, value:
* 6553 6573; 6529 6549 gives 0.86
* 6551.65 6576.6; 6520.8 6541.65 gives 0.88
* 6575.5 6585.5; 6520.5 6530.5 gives 0.96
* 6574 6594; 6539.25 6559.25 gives 1.03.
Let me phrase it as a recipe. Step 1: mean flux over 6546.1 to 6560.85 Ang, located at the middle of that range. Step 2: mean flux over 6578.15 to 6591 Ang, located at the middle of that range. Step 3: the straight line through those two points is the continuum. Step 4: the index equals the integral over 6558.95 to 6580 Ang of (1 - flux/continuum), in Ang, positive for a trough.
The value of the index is 1.0 Ang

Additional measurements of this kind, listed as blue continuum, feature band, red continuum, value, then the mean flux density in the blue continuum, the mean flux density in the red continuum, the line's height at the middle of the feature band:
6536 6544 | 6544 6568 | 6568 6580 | 2.4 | 11.7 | 11.8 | 11.8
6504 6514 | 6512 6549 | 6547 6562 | -2.7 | 11.9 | 10.6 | 11.2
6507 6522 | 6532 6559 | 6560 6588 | 0.0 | 12.1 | 11.1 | 11.6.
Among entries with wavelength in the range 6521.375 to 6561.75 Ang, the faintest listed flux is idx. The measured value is 10.03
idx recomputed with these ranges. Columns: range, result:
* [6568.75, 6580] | 11.45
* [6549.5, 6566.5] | 6.998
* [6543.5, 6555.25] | 11.01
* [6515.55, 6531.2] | 11.71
